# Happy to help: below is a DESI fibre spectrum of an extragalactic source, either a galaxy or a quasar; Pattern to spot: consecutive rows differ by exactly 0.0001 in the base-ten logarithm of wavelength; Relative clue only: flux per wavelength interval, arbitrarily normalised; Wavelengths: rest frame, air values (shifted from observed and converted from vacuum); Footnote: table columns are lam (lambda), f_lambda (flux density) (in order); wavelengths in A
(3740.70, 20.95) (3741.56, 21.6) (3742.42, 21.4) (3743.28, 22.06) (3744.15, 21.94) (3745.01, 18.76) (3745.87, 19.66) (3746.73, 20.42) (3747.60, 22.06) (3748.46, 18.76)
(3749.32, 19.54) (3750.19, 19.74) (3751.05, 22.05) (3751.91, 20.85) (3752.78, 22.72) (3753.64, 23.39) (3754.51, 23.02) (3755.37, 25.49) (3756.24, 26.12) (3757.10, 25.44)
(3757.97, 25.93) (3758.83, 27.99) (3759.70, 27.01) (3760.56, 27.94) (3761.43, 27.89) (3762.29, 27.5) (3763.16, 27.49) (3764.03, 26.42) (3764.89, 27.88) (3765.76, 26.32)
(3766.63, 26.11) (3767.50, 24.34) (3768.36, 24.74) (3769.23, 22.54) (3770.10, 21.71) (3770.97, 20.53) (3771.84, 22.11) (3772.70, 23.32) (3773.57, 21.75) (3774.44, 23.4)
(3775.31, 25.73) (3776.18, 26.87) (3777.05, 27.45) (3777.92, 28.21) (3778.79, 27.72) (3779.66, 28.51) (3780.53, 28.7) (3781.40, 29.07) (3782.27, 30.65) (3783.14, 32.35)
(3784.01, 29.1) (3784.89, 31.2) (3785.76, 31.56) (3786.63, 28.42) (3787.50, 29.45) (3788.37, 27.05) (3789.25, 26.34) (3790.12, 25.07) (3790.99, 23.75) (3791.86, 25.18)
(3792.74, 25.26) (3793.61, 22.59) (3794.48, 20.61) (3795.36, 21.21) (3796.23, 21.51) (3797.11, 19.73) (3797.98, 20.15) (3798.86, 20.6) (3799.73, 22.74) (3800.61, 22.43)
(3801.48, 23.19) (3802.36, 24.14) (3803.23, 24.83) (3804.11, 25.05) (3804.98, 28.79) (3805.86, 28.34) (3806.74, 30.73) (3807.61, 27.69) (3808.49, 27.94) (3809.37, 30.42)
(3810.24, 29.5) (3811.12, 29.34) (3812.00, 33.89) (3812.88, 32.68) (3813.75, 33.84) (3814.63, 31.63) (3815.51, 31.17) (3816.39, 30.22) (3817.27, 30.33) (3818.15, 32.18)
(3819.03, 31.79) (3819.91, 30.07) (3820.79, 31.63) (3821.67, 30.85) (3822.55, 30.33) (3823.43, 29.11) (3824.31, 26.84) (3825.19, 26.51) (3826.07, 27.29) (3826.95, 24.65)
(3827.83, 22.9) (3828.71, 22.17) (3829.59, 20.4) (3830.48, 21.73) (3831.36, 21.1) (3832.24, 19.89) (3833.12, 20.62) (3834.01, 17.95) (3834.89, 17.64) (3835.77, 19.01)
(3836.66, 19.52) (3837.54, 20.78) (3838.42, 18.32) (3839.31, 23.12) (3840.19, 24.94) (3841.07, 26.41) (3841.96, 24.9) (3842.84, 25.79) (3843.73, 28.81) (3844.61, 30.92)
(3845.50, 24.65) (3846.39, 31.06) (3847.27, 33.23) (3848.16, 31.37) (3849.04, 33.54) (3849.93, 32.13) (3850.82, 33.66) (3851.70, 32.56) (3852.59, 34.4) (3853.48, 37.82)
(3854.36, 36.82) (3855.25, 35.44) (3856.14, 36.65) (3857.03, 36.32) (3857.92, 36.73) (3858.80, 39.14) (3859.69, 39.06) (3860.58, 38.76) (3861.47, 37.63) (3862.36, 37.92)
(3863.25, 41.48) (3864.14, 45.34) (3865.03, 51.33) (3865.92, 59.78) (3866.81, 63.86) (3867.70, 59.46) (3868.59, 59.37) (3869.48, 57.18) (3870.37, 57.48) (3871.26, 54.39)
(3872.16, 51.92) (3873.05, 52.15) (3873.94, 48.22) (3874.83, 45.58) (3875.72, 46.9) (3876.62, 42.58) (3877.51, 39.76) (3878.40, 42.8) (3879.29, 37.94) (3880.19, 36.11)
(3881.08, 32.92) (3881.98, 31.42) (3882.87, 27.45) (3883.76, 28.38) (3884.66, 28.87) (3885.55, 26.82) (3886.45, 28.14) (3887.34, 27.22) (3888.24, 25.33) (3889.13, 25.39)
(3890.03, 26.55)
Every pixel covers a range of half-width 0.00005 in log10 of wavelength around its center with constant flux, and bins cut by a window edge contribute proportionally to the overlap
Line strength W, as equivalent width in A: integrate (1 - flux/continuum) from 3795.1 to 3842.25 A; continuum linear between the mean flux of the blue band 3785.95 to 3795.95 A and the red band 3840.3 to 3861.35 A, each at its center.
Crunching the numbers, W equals 4.8 A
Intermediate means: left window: 25.1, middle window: 25.7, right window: 33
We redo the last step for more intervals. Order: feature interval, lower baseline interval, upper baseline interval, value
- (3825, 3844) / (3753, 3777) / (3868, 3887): 7.0 A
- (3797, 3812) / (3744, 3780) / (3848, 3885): 2.6 A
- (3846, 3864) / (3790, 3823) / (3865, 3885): 2.0 A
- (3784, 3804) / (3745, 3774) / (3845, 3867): 3.0 A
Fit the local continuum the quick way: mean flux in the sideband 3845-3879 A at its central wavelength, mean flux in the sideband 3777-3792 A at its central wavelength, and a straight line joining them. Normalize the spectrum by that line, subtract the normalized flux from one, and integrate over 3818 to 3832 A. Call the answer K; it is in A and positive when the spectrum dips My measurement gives 3.6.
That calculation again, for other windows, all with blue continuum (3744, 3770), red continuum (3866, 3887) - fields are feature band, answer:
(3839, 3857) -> 3.7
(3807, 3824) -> 1.5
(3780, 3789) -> -0.4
